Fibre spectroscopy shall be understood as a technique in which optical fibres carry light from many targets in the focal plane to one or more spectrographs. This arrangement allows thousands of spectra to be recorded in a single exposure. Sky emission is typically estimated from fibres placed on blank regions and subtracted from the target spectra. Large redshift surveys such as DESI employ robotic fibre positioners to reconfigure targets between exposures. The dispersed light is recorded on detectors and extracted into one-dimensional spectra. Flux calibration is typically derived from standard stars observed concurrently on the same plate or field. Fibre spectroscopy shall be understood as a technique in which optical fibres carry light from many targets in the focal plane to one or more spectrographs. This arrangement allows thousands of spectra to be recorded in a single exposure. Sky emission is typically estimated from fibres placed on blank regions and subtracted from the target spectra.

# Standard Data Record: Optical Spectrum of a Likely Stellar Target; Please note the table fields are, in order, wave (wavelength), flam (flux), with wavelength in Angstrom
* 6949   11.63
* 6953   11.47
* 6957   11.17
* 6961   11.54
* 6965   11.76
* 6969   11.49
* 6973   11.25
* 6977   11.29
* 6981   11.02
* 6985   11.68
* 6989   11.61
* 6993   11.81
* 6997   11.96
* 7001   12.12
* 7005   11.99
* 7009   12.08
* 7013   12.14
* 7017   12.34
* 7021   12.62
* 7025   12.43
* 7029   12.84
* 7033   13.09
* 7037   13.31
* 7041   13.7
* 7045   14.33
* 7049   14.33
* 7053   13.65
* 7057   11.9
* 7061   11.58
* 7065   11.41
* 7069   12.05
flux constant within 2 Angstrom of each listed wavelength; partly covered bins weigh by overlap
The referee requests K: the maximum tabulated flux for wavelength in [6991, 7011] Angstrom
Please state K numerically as 12.12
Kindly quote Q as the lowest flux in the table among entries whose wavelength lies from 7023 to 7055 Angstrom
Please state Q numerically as 12.43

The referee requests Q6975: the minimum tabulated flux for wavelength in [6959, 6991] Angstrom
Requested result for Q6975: 11.02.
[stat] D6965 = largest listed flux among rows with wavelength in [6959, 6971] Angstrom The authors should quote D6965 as 11.76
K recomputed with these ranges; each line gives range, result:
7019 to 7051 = 14.33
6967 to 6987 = 11.68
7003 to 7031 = 12.84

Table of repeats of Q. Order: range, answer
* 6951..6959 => 11.17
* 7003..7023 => 11.99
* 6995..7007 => 11.96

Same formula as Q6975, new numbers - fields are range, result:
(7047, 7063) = 11.58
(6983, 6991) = 11.61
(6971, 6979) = 11.25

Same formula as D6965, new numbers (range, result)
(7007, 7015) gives 12.14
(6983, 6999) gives 11.96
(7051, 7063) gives 13.65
